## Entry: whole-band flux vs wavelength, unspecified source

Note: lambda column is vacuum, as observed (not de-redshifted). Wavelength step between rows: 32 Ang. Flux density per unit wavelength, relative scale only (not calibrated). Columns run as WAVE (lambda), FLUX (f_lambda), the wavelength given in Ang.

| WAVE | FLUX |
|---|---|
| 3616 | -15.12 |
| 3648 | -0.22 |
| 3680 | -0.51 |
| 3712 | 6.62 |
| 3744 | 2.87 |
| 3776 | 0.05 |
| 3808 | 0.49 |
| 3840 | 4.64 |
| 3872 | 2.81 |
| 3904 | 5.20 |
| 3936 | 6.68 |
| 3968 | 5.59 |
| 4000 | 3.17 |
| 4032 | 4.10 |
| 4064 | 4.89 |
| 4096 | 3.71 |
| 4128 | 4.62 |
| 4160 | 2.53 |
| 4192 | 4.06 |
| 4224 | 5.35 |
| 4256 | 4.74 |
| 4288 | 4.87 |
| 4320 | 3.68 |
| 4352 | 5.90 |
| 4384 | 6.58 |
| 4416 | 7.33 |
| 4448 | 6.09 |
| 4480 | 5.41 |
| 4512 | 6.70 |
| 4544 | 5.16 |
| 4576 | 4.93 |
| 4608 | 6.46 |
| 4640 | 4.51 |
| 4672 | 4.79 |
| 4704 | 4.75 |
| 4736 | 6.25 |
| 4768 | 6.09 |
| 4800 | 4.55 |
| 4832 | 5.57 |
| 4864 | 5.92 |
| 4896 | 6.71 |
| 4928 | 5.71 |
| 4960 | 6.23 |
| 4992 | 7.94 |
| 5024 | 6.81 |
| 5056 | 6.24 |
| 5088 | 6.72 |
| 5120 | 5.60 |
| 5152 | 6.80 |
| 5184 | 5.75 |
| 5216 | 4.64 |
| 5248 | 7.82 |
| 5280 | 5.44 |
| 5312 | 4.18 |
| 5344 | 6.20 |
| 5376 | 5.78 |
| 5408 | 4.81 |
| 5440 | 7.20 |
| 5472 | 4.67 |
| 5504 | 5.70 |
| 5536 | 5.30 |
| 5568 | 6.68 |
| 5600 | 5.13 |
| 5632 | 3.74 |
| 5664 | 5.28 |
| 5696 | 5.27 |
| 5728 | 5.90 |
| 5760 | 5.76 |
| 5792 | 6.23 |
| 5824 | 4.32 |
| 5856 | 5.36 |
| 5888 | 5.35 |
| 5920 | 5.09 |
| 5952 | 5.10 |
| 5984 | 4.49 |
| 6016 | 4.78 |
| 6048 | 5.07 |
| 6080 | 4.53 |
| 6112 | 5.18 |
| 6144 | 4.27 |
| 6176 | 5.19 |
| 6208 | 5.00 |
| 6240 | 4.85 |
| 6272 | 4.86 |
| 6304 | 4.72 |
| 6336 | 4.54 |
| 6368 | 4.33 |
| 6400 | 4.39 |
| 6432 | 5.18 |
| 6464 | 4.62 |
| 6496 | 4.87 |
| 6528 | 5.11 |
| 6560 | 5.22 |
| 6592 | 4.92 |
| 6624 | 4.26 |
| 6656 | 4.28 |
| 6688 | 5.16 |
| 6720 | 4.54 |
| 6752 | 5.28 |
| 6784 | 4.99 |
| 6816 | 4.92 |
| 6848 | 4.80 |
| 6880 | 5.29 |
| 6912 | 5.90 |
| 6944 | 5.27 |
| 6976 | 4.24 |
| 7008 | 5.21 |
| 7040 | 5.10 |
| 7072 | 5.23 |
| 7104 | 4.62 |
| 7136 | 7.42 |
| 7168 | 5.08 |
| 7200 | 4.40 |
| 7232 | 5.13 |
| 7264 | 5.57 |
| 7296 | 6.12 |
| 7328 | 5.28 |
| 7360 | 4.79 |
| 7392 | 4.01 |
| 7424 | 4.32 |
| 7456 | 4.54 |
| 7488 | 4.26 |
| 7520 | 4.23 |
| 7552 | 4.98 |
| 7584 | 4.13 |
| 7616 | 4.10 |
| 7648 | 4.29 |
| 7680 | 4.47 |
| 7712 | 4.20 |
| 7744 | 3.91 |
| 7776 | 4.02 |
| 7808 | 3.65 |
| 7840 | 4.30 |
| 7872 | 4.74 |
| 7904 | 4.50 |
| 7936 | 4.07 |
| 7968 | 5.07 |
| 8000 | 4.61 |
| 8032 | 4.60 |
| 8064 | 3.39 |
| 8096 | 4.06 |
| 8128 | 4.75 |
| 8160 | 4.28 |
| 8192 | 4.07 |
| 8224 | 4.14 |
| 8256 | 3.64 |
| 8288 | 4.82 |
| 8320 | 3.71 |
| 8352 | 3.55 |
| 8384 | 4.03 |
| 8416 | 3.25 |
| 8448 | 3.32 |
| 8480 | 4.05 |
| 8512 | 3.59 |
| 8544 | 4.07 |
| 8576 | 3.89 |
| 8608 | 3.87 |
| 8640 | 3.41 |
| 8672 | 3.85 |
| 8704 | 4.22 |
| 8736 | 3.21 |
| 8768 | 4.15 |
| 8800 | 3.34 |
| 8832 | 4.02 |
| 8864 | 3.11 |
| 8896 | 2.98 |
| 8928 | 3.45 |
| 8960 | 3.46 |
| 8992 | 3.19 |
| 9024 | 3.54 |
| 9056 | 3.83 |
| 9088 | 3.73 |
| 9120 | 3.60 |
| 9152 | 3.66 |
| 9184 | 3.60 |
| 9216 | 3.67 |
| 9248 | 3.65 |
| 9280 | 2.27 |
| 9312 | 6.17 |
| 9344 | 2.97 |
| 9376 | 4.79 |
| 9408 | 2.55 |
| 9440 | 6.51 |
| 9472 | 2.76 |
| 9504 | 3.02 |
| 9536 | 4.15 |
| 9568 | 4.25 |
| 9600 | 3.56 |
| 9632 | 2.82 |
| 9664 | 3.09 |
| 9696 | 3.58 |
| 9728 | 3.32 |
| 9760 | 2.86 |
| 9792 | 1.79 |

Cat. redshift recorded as 0.087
